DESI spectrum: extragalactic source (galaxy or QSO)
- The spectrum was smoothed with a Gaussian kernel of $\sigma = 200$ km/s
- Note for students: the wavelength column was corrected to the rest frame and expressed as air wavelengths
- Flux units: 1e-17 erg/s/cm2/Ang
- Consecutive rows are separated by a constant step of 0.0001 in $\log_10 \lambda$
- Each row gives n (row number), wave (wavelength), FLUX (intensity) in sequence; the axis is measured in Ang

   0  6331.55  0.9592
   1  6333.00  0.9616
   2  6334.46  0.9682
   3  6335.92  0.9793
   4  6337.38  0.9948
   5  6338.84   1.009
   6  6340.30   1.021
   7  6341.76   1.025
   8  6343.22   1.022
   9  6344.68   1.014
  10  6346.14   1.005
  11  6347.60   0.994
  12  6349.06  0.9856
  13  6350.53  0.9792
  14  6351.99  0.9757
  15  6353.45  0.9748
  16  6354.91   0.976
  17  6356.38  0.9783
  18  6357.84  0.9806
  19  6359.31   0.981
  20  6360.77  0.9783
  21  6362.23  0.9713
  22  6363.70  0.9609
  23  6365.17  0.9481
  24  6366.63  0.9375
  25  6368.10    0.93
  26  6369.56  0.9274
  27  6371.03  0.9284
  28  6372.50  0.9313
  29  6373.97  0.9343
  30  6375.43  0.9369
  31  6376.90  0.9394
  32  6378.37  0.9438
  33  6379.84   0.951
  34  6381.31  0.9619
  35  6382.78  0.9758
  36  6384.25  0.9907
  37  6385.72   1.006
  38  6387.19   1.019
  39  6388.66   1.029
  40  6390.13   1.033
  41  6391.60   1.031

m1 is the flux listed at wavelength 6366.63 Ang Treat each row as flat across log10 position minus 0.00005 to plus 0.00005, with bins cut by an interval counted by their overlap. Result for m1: 0.9375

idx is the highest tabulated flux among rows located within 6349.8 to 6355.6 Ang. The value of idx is 0.9792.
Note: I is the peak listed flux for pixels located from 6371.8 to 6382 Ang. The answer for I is 0.9619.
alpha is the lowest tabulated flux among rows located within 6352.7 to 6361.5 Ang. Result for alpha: 0.9748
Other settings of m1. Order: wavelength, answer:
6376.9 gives 0.9394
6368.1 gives 0.93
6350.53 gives 0.9792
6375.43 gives 0.9369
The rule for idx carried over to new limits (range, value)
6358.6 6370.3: 0.981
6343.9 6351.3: 1.014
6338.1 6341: 1.021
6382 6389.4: 1.029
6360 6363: 0.9783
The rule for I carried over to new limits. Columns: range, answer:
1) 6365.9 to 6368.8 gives 0.9375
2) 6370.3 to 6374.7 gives 0.9343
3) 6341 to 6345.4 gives 1.025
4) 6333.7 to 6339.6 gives 1.009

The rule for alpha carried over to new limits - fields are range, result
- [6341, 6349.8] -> 0.9856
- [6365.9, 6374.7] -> 0.9274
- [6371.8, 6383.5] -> 0.9313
